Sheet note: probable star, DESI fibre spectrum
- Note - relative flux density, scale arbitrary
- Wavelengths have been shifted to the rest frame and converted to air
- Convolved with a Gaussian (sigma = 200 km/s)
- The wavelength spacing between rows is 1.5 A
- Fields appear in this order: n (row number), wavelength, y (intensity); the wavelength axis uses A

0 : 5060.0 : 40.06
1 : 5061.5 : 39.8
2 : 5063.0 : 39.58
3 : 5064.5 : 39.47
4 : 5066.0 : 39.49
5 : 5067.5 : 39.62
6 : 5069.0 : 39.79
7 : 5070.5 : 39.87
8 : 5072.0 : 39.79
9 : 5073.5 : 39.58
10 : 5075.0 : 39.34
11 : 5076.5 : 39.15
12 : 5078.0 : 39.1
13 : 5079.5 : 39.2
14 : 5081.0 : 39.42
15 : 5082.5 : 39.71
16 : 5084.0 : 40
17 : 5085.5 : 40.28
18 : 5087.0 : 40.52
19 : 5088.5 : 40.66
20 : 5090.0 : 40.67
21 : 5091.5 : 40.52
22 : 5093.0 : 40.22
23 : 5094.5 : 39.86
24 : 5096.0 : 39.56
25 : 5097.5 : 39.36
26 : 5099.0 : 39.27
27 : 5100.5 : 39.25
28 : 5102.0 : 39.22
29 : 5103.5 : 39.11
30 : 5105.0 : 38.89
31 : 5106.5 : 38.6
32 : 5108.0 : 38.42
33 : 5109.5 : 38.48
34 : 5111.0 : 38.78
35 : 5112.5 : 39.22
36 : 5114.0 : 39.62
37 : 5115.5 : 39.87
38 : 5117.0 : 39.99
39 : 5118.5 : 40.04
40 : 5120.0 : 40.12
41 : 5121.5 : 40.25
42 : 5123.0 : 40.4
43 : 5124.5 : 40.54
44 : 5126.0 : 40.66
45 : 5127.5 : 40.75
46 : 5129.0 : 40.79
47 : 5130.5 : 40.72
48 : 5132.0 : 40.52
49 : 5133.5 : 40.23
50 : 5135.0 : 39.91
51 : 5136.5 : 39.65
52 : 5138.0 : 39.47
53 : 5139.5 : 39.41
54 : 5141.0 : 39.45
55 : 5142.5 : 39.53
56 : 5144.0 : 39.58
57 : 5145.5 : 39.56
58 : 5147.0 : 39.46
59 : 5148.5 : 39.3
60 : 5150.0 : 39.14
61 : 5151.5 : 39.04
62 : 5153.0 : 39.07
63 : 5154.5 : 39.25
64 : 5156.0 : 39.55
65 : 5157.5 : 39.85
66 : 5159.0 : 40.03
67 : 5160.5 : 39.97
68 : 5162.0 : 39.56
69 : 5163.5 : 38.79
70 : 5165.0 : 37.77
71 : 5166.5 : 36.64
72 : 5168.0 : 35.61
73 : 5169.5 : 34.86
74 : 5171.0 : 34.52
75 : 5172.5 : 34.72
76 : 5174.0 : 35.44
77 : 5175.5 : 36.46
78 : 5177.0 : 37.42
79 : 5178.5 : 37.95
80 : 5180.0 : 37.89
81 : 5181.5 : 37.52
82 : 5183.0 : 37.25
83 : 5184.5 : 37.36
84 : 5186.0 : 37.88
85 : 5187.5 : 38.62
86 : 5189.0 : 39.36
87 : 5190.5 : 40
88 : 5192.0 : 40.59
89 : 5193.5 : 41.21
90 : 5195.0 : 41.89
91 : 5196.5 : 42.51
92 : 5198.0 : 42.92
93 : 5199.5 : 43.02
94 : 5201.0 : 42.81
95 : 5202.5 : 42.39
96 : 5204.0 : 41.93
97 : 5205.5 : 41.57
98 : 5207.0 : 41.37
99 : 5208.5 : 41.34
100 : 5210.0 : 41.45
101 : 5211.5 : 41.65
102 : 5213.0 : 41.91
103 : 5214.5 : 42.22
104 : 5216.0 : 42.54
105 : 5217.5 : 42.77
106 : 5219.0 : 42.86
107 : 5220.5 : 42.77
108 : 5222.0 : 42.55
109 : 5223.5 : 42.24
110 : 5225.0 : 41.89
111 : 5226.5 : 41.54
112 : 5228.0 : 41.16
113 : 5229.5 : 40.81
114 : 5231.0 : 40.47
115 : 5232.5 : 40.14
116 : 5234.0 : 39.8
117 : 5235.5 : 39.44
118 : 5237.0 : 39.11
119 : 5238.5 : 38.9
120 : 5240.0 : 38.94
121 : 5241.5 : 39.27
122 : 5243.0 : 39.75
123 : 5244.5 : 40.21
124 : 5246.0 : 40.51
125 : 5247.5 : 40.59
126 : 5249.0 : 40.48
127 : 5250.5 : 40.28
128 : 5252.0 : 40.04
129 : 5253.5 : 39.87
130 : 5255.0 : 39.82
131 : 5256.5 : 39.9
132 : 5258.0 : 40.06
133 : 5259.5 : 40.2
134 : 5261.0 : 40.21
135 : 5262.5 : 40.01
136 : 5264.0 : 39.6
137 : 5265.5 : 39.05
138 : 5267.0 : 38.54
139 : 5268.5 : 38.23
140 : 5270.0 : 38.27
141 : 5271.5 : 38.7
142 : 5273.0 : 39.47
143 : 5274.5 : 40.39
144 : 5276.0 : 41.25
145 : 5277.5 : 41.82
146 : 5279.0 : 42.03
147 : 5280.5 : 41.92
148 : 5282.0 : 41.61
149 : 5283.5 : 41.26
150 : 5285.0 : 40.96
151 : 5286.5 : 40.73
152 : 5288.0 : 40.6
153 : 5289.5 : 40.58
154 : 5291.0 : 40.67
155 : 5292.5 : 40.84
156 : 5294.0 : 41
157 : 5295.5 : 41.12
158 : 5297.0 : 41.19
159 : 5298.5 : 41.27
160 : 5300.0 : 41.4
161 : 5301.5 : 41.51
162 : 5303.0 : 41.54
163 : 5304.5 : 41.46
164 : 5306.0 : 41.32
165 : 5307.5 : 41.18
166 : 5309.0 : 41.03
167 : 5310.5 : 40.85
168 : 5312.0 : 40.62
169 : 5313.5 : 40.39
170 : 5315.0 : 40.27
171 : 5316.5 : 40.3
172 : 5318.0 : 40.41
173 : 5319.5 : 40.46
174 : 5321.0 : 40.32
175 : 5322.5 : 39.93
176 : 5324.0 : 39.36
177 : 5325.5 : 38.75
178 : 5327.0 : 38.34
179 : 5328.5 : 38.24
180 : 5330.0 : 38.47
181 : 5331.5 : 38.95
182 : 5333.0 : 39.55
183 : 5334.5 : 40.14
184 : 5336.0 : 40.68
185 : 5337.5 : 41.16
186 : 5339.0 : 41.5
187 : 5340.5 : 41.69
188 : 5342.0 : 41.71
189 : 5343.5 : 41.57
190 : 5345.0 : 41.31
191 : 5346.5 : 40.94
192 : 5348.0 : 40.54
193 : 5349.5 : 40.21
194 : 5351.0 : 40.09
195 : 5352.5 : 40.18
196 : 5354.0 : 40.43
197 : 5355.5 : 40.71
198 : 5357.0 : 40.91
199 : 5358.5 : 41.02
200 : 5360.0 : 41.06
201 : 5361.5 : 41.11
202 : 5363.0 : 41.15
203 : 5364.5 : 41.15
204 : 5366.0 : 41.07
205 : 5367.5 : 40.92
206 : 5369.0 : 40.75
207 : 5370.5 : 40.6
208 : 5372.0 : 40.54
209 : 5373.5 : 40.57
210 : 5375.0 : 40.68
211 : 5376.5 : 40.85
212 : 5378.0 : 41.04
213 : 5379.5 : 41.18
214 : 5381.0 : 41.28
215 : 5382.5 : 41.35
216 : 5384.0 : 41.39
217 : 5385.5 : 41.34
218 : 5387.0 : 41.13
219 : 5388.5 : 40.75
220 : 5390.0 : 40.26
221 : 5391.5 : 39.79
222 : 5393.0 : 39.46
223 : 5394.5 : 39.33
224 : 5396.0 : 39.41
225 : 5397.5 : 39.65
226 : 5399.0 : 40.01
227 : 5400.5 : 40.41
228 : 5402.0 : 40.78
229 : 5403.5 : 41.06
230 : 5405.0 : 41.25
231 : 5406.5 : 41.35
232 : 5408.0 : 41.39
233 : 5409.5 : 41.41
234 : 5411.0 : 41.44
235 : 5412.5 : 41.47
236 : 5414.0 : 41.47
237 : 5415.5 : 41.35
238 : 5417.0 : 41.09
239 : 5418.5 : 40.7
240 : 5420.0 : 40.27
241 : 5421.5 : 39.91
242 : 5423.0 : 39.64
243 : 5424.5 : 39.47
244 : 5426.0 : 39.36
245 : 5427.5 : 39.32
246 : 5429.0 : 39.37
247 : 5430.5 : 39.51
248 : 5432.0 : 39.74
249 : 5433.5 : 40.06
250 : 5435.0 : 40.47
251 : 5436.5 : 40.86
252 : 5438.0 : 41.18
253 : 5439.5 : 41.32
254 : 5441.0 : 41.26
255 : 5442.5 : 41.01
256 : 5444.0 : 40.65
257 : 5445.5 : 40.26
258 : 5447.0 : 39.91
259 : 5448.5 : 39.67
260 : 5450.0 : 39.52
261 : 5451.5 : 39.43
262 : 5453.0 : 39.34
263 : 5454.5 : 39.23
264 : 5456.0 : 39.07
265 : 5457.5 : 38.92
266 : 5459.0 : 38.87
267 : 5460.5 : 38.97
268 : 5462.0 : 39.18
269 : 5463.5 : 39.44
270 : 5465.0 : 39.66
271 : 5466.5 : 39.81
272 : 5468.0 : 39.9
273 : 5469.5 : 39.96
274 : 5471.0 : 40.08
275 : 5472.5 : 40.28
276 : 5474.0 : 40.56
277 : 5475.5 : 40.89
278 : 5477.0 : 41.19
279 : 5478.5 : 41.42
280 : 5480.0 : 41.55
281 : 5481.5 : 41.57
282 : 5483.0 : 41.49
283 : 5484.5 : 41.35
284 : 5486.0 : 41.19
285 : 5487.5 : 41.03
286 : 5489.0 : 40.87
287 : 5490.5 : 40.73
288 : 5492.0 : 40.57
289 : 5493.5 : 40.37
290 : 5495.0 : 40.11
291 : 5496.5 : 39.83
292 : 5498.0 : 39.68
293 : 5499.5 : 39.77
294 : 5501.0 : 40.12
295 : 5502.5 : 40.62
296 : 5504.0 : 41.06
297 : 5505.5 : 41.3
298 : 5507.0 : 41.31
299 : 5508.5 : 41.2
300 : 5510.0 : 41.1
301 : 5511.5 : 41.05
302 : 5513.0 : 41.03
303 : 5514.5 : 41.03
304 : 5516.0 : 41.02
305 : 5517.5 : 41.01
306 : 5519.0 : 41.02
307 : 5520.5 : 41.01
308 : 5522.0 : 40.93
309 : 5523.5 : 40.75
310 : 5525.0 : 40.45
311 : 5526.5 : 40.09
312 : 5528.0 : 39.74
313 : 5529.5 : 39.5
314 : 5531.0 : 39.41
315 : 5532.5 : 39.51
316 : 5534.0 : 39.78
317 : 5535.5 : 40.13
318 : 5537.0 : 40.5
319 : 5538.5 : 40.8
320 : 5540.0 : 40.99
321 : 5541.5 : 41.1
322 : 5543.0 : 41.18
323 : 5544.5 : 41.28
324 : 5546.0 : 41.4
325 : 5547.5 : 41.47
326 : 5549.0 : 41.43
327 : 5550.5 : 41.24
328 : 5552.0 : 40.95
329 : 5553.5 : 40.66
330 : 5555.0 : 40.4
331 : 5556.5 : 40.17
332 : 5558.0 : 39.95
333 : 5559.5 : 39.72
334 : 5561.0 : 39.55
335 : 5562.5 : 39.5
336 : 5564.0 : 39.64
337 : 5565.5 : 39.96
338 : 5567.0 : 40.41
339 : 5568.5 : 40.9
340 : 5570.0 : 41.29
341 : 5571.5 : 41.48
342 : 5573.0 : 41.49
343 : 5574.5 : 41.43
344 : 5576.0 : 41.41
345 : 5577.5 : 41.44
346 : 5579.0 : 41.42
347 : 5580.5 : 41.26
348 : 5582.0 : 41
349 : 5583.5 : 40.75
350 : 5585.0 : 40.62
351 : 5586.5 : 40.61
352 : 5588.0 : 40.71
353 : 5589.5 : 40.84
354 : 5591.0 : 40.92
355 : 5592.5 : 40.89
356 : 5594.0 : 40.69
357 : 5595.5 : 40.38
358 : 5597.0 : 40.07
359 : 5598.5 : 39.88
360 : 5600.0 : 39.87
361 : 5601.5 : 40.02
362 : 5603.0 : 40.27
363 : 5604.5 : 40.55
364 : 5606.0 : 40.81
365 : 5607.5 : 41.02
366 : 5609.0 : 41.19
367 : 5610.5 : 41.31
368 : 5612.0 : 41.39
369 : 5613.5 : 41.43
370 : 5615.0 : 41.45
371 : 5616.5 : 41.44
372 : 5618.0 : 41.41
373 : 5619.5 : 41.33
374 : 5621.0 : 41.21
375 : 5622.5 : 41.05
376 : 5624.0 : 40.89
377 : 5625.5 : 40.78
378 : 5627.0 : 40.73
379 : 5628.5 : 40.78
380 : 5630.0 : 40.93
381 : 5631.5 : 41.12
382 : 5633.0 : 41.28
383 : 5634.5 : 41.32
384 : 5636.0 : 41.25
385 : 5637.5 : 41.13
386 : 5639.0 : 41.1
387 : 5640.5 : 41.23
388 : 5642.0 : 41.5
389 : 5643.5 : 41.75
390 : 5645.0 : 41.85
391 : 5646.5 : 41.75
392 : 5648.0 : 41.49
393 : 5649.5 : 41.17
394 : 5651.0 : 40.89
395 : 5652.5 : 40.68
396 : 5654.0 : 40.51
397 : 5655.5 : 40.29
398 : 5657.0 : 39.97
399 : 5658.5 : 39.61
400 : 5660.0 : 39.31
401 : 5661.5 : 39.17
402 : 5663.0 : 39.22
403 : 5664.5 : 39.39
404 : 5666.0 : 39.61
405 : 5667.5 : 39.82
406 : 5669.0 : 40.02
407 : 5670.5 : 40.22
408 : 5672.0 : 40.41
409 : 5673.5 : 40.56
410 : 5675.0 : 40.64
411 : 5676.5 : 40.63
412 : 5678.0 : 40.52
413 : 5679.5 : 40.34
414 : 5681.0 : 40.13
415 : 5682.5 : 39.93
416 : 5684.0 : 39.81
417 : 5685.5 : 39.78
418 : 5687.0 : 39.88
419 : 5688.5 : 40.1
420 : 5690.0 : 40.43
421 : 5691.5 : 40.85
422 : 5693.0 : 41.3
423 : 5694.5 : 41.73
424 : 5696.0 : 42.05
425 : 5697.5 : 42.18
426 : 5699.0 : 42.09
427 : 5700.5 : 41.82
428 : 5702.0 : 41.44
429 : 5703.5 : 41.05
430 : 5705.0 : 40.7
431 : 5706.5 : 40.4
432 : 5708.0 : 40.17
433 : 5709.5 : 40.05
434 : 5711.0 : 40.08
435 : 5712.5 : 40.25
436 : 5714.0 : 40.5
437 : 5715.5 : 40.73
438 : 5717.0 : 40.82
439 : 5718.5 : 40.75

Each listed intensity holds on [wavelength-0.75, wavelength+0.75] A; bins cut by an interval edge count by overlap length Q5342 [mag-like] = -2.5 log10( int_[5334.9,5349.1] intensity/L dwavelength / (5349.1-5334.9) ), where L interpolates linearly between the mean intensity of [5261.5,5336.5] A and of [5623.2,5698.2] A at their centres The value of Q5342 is -0.02 mag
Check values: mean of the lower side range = 40.3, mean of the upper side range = 40.6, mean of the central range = 41.2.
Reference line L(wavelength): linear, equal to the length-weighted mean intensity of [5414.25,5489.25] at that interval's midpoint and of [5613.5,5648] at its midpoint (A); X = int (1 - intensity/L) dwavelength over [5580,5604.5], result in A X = 0.3 A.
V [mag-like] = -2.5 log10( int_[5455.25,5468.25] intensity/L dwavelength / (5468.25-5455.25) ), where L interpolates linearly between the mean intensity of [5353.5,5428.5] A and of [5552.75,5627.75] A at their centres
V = 0.038 mag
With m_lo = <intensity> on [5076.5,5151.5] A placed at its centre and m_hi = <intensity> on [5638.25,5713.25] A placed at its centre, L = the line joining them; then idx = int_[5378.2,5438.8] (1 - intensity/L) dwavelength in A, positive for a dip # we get -0.5 A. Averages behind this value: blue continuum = 39.7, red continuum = 40.6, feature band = 40.5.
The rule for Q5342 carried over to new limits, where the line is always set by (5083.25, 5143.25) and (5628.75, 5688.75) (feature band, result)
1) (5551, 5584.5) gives -0.01 mag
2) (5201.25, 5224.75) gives -0.06 mag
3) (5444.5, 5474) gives 0.02 mag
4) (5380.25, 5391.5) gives -0.02 mag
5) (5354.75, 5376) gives -0.02 mag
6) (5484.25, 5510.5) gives -0.01 mag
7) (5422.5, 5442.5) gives 0.00 mag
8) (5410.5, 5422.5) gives -0.02 mag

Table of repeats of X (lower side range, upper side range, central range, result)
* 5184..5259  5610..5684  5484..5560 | 0.2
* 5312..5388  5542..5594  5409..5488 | 0.7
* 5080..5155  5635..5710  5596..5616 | -0.1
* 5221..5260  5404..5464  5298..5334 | 0.0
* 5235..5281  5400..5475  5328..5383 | -0.9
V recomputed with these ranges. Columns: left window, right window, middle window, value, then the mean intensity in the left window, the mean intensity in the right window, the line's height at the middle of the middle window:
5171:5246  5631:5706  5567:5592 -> -0.01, 40.3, 40.7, 40.6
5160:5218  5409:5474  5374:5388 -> -0.03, 39.5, 40.1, 40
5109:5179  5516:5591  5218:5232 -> -0.07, 39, 40.7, 39.3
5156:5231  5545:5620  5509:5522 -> -0.01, 39.9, 40.8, 40.6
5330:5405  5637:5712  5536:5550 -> -0.01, 40.7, 40.6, 40.6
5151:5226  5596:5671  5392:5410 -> 0.00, 39.8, 40.7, 40.3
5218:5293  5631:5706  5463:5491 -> 0.00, 40.4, 40.7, 40.6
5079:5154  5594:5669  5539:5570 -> 0.00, 39.7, 40.7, 40.6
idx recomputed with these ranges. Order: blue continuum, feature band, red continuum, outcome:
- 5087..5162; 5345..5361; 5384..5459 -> -0.19 A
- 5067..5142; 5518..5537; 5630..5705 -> 0.12 A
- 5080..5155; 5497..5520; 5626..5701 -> -0.23 A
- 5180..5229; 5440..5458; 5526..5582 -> 0.39 A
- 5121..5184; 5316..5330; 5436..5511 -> 0.04 A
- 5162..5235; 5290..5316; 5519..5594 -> -0.56 A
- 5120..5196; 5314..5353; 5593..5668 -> -0.58 A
